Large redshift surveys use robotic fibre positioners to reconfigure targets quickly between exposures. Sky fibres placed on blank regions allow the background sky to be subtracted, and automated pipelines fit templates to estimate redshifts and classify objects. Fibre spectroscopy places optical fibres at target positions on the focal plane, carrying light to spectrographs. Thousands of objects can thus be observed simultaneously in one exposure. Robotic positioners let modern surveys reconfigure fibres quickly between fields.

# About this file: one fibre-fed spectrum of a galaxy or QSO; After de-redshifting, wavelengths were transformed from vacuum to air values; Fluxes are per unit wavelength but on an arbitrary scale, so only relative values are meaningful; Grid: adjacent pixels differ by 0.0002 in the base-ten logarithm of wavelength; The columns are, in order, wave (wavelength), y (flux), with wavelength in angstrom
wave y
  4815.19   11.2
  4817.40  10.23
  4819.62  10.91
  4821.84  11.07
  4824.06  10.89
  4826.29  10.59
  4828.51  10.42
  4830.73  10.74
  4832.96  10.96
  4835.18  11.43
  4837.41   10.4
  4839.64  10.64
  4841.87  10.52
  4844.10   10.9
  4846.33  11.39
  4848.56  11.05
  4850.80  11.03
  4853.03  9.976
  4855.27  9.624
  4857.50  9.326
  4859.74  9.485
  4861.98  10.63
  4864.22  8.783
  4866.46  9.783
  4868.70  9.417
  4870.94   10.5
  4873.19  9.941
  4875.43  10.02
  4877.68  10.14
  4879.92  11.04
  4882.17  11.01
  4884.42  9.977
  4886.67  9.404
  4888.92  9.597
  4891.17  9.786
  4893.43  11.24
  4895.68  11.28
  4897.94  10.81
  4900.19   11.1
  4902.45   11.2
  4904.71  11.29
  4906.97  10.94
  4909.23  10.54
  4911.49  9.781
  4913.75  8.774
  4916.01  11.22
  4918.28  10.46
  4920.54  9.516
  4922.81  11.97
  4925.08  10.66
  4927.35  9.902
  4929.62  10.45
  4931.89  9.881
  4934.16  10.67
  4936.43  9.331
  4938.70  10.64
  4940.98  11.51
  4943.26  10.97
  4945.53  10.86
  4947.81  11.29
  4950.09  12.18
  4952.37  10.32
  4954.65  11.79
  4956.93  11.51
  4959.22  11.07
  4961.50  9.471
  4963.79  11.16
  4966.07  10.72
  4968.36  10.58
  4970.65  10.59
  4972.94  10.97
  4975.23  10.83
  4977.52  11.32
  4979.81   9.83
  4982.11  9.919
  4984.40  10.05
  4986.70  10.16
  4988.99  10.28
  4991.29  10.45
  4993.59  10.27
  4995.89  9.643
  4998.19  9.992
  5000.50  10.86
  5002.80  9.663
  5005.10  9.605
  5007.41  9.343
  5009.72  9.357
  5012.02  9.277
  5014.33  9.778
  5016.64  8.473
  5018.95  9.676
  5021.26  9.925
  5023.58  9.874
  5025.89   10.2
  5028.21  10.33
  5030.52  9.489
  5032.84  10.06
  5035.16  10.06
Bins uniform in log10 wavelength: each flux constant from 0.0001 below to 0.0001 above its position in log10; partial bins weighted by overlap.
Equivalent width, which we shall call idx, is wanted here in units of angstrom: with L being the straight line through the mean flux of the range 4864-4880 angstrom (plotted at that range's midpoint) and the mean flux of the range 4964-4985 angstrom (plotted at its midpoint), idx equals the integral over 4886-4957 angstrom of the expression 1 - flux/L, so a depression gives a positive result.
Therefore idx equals -2.7 angstrom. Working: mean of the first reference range 9.95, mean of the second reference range 10.6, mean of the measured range 10.6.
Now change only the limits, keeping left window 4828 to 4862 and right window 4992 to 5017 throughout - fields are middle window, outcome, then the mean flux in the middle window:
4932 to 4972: -3.4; 10.8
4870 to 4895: 0.2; 10.3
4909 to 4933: -0.3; 10.3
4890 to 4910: -1.3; 10.9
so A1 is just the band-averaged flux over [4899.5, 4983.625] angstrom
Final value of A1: 10.7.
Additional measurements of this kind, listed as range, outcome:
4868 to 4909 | 10.5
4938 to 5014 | 10.5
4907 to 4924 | 10.4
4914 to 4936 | 10.4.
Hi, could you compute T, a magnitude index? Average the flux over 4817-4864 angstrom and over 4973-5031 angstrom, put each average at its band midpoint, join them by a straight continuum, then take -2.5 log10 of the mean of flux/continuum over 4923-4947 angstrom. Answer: -0.036 mag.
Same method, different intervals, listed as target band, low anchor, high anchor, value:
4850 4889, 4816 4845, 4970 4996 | 0.07 mag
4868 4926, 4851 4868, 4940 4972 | -0.02 mag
